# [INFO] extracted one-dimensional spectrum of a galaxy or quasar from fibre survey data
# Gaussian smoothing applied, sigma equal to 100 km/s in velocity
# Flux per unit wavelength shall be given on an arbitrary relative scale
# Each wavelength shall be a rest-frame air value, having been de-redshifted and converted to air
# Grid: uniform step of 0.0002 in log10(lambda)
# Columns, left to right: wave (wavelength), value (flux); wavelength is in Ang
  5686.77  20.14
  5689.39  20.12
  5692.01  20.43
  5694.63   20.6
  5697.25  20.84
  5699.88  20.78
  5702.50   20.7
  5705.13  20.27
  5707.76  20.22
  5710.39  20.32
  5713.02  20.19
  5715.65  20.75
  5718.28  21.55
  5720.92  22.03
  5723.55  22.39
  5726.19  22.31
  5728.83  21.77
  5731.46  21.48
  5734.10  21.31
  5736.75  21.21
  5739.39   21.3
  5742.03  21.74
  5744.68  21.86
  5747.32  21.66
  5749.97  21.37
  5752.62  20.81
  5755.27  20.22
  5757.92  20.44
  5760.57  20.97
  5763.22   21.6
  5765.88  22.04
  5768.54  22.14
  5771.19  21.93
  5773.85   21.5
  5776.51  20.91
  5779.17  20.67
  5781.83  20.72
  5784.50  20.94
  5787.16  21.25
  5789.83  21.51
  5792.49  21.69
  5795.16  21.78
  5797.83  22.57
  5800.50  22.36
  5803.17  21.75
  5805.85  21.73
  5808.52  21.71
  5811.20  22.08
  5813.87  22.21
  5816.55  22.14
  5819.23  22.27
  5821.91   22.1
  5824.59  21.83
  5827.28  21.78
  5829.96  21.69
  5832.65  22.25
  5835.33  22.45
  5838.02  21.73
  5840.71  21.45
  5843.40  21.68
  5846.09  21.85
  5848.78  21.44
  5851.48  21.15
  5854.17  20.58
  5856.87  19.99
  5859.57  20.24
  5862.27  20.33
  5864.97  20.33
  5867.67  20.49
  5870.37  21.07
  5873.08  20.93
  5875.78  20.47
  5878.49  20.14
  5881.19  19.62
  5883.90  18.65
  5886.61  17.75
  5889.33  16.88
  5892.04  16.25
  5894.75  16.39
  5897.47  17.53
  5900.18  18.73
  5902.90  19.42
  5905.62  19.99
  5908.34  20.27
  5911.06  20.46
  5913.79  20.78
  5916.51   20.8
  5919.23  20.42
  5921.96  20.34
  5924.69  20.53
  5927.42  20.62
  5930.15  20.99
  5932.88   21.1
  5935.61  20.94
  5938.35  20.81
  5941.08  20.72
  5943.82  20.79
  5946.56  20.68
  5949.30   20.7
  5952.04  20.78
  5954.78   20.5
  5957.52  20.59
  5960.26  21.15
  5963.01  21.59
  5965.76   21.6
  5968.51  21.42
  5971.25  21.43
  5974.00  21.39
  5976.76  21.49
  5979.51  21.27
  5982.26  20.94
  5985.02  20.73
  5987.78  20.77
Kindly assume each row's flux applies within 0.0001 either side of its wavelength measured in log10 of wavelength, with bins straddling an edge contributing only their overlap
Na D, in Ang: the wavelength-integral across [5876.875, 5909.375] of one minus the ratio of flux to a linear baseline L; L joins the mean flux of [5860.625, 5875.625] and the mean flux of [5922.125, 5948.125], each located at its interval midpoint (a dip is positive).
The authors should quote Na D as 3.5 Ang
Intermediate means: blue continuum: 20.6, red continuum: 20.8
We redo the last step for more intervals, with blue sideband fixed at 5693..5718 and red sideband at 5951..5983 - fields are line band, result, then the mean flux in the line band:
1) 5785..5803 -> -0.90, 21.8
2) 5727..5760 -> -0.99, 21.3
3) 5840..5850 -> -0.34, 21.6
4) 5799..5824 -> -1.46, 22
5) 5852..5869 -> 0.46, 20.4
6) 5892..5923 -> 2.43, 19.4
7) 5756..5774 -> -0.67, 21.5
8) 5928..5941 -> 0.12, 20.9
